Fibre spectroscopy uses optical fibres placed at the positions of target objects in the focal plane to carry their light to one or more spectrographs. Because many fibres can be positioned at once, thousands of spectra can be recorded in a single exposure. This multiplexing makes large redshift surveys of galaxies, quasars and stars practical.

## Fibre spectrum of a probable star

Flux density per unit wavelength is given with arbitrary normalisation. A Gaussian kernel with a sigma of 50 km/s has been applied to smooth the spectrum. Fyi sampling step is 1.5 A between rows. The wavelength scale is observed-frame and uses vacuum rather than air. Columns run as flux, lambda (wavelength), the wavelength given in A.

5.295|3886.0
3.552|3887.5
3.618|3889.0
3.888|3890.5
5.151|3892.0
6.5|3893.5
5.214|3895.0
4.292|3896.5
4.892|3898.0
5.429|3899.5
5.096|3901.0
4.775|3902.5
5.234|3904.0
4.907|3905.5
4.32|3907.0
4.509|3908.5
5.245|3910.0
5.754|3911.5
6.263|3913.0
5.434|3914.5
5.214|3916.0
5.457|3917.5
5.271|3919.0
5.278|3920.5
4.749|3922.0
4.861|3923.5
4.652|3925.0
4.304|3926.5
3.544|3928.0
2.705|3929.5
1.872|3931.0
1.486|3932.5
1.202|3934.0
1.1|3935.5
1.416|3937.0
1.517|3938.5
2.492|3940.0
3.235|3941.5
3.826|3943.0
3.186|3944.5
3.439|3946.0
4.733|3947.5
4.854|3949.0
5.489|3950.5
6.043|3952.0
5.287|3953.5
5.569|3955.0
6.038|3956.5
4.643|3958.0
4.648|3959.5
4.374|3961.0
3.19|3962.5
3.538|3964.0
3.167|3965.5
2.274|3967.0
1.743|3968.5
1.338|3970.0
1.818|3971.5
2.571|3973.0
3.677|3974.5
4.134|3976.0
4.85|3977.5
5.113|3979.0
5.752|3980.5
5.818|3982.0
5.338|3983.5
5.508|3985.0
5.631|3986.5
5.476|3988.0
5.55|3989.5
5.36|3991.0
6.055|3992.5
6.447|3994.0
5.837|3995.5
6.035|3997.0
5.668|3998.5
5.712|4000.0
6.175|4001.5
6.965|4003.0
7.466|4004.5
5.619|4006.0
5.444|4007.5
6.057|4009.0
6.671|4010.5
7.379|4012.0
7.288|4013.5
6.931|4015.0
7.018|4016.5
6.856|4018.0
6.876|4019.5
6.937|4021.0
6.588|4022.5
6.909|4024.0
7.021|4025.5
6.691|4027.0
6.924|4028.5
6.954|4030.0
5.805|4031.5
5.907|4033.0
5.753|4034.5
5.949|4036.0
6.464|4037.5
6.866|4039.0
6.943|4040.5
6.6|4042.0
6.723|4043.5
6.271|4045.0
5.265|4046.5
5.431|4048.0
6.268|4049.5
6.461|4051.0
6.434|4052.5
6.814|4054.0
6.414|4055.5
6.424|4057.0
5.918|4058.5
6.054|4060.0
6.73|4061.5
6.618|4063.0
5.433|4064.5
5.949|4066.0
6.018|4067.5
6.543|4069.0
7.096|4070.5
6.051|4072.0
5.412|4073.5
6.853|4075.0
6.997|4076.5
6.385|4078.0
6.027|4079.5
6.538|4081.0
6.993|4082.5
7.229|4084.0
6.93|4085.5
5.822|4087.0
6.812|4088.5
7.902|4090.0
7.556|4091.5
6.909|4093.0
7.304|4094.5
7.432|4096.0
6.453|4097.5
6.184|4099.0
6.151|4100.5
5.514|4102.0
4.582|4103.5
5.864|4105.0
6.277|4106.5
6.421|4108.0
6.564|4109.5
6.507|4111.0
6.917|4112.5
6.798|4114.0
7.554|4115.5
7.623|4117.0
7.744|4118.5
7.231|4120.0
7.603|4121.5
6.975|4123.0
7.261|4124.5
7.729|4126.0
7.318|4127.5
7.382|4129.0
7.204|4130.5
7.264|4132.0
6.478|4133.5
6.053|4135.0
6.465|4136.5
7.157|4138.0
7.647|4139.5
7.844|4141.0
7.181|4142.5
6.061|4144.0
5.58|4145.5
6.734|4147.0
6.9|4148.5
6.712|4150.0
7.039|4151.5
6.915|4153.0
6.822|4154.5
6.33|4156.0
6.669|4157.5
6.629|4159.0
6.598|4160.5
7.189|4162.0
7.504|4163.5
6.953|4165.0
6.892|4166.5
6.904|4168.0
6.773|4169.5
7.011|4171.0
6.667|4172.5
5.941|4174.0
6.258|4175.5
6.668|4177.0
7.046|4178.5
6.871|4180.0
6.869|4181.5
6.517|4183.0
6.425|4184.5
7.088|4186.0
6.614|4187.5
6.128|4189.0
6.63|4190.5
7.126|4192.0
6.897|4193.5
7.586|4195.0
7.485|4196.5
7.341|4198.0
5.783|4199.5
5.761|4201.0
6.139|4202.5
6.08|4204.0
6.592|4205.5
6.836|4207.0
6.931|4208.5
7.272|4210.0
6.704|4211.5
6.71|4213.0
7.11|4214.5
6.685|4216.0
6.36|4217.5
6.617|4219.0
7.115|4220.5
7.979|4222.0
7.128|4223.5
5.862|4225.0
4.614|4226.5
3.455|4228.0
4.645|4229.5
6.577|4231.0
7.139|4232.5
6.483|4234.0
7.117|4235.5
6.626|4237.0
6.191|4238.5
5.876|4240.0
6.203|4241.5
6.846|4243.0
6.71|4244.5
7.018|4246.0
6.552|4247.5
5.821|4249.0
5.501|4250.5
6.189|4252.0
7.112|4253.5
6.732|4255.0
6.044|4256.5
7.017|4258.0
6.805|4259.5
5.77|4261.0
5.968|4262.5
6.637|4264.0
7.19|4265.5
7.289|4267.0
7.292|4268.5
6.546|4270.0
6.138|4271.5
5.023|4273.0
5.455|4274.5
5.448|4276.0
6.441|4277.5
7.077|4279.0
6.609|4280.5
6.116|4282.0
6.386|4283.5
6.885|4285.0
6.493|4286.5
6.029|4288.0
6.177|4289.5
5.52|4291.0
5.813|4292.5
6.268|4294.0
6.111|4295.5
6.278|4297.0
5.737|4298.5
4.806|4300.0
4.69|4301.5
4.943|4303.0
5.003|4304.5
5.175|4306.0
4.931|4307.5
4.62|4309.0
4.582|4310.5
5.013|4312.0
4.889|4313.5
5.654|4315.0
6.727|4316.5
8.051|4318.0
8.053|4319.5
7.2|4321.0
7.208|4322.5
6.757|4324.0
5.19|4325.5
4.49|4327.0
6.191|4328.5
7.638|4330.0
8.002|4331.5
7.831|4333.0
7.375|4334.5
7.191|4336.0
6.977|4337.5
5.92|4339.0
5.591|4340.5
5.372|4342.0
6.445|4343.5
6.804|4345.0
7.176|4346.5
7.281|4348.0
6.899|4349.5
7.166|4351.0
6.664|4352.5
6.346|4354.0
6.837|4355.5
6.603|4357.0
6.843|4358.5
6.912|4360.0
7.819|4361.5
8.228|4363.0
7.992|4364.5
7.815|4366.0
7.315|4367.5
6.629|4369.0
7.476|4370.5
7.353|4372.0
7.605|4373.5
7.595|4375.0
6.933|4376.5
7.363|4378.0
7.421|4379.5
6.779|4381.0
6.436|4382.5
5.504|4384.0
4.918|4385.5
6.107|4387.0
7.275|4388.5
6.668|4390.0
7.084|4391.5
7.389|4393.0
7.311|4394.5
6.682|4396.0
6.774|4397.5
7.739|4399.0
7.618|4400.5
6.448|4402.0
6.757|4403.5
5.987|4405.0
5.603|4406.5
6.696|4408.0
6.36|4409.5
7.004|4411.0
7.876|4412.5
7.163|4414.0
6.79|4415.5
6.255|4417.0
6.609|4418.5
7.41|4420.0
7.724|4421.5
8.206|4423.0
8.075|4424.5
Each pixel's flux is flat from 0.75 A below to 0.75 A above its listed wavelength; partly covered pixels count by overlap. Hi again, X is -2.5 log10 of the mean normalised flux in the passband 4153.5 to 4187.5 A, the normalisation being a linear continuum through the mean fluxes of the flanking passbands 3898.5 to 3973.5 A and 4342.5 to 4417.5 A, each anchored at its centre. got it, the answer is -0.21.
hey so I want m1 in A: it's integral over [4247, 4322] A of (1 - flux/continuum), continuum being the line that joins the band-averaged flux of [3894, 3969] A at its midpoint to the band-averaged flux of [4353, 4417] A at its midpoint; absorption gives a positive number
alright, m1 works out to 2.7 A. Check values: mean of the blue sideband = 4.17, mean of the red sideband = 6.94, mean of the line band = 6.1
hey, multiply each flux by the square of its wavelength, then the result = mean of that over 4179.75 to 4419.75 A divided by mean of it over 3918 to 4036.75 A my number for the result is 1.5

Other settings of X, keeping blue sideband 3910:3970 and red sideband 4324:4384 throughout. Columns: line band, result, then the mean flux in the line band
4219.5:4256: -0.041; 6.31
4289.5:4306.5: 0.179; 5.52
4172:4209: -0.161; 6.65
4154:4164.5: -0.232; 6.82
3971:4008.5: -0.245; 5.39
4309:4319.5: 0.128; 5.89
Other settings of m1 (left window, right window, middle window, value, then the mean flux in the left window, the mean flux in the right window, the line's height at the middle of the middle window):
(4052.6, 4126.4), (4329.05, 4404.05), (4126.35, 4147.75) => -0.7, 6.63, 6.98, 6.69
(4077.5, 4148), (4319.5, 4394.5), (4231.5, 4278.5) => 2.9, 6.81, 6.89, 6.86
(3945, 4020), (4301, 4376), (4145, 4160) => -2.0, 5.18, 6.59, 5.85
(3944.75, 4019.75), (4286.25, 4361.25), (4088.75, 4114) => -4.6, 5.16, 6.26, 5.55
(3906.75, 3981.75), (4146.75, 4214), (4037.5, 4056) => -4.3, 3.95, 6.75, 5.17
